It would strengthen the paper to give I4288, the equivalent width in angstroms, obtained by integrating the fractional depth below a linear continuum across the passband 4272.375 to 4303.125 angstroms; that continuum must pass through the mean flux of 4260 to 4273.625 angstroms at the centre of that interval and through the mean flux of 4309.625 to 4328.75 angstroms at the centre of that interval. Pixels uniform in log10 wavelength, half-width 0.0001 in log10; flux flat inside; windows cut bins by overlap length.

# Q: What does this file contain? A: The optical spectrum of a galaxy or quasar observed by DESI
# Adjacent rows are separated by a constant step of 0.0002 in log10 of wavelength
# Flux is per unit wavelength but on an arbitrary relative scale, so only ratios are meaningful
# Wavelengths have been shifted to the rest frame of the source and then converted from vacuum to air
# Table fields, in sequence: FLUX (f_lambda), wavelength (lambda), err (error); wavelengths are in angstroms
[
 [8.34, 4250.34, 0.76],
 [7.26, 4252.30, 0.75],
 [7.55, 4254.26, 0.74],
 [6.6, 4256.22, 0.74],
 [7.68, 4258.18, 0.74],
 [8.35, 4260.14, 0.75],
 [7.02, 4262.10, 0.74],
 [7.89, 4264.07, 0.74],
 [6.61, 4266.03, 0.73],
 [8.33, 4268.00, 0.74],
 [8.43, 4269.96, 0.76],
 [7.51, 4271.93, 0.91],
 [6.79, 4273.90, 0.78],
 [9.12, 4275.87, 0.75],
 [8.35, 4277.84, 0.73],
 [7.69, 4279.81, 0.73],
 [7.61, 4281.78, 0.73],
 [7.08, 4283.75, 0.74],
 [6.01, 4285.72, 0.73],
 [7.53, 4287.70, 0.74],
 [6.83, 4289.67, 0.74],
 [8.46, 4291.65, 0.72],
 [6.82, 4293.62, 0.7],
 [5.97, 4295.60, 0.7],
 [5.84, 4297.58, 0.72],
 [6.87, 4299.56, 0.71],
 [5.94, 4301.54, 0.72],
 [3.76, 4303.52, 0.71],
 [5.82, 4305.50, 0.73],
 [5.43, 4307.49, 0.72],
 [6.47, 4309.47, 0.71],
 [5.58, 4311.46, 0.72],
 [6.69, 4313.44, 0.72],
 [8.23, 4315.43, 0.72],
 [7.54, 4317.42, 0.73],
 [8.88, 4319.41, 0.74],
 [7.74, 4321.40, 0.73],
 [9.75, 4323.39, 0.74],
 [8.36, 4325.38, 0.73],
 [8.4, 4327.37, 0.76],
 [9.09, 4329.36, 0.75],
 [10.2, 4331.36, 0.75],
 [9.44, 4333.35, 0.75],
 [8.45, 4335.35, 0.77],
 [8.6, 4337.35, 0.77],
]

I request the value 2.6 angstroms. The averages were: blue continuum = 7.64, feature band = 7.07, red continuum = 7.87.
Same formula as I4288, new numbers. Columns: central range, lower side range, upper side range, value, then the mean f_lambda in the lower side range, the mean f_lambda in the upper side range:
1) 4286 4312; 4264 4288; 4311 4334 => 5.58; 7.6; 8.38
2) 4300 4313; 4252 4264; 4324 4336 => 4.44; 7.45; 9.03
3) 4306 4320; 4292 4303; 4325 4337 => 1.31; 6.31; 9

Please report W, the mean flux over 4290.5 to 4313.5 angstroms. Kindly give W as 6.12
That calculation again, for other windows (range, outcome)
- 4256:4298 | 7.42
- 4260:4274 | 7.62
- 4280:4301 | 6.91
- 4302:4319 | 6.27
